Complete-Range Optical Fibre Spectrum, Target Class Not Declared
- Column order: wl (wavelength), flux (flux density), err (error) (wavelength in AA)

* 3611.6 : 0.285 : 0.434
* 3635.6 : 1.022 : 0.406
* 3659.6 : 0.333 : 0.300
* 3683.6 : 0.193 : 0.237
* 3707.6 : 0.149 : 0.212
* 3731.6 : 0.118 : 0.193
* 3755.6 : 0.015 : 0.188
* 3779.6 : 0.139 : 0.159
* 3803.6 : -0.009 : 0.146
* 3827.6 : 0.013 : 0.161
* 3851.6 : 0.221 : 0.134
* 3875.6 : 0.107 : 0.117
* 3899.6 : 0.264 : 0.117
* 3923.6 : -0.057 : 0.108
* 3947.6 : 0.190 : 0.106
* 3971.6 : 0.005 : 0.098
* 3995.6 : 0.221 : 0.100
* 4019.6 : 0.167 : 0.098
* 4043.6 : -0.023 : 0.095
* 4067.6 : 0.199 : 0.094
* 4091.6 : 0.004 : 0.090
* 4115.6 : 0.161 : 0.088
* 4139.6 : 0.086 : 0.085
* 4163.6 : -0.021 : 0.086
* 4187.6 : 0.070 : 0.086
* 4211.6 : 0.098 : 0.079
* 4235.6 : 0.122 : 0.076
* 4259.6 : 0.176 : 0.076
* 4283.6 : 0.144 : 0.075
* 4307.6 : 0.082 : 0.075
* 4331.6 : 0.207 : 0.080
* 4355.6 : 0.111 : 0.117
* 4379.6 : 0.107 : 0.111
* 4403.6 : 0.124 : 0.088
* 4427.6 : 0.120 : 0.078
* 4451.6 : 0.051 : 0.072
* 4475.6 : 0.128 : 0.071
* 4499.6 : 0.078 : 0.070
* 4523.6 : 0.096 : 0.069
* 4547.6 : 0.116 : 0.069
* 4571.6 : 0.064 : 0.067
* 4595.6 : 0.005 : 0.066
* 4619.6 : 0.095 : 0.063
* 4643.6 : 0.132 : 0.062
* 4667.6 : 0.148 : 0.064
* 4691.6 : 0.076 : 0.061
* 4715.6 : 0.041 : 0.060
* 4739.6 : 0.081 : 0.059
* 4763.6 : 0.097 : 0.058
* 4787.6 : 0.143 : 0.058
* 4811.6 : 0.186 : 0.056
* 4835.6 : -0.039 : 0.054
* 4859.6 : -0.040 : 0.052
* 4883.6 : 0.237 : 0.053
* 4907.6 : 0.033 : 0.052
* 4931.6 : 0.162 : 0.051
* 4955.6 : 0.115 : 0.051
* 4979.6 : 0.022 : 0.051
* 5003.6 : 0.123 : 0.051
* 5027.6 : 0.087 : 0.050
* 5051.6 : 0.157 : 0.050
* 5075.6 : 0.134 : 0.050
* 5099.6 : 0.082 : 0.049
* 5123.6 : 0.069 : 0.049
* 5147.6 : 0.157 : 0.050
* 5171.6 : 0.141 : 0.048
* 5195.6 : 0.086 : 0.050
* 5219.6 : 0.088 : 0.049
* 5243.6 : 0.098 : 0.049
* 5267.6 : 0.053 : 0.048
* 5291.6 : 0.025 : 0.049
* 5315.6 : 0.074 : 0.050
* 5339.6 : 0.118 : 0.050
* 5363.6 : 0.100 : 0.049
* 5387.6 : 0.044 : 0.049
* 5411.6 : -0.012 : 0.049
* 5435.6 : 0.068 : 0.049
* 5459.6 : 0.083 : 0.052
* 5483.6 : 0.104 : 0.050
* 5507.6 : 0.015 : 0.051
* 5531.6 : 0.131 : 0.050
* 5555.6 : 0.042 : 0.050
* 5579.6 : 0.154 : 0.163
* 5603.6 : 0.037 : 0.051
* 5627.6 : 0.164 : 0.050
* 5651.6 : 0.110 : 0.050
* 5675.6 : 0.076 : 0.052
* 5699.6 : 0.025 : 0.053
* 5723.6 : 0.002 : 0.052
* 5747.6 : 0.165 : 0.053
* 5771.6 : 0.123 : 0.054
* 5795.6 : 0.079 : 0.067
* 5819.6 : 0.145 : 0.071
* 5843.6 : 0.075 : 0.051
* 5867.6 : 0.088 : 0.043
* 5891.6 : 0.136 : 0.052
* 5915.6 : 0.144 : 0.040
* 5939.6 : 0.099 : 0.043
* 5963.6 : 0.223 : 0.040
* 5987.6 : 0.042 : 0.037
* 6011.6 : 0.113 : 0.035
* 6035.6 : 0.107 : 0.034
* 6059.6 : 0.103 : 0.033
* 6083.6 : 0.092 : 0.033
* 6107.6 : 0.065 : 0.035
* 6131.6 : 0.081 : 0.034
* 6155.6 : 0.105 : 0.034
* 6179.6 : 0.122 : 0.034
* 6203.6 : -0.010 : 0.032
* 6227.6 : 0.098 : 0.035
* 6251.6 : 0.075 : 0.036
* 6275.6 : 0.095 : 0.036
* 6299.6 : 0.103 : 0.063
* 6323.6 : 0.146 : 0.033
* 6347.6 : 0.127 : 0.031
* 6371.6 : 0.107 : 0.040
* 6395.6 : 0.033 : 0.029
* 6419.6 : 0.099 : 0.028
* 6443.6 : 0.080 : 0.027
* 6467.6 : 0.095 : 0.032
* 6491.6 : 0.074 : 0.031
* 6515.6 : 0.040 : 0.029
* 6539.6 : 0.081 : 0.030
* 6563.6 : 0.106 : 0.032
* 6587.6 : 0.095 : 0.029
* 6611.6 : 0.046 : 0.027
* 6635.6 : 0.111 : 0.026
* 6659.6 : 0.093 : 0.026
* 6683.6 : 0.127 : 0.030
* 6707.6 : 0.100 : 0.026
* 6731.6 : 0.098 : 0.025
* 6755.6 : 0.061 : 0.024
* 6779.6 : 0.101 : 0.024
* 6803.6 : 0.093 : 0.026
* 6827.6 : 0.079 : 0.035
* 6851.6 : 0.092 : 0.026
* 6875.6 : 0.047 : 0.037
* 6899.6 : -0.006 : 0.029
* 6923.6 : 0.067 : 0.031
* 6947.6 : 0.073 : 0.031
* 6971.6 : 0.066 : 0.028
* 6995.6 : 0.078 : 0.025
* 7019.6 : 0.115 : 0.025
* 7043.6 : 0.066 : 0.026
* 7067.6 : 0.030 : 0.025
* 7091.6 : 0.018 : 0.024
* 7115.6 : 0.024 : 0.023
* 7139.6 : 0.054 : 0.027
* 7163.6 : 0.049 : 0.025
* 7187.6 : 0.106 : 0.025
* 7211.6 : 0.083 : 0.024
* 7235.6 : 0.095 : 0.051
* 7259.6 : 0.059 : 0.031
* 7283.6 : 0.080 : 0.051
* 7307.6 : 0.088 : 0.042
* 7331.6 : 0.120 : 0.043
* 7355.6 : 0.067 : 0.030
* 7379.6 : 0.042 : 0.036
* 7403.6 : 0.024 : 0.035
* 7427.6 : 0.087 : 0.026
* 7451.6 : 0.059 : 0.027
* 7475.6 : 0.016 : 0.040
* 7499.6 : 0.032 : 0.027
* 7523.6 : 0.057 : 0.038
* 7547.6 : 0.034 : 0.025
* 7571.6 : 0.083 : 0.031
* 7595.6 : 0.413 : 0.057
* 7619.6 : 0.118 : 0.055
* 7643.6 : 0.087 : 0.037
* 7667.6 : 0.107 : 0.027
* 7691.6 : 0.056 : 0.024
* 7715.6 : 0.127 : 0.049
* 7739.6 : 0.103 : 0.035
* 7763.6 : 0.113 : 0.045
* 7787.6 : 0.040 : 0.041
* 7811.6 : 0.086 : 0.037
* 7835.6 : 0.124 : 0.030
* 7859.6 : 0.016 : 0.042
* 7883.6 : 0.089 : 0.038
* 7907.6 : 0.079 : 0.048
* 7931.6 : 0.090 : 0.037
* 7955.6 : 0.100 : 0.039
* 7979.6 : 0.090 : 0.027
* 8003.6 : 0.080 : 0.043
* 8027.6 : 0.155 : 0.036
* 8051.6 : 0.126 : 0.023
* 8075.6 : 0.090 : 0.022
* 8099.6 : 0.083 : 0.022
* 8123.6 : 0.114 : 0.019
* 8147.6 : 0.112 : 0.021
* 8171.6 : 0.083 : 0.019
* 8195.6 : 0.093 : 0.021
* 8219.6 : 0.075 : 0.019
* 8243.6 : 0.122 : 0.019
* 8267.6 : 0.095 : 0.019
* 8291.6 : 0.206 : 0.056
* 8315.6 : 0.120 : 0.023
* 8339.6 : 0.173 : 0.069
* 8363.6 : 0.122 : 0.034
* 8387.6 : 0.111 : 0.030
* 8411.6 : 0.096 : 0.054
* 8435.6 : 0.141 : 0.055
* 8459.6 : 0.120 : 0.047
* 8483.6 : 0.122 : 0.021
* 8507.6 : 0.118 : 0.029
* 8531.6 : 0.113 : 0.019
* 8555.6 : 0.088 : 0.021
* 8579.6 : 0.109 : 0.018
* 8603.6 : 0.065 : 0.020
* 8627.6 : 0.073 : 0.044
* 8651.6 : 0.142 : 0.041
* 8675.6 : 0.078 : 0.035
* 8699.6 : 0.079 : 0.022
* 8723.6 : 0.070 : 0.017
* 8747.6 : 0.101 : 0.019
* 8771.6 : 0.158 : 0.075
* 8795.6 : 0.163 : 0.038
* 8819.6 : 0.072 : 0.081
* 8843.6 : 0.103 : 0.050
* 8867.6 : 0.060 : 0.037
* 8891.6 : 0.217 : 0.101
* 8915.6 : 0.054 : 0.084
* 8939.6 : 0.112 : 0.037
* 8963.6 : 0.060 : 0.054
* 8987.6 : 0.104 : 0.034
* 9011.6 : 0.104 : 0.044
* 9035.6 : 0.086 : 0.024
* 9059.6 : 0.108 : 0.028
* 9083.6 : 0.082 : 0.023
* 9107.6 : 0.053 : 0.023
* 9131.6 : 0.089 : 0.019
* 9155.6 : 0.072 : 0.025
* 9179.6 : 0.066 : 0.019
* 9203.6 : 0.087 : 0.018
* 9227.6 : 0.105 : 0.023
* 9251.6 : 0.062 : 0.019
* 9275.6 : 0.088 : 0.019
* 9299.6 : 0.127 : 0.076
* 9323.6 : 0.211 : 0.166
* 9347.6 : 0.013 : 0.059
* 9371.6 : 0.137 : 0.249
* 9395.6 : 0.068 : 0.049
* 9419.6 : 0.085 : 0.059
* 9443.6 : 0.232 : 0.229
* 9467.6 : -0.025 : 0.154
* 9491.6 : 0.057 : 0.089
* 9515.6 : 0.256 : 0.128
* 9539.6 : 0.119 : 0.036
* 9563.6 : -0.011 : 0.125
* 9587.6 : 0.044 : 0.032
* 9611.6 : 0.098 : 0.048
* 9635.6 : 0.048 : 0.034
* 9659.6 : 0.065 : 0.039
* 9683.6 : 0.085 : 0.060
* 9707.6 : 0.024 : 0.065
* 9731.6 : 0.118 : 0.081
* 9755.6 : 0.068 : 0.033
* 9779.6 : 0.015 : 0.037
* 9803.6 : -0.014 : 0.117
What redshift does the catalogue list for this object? 1.04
